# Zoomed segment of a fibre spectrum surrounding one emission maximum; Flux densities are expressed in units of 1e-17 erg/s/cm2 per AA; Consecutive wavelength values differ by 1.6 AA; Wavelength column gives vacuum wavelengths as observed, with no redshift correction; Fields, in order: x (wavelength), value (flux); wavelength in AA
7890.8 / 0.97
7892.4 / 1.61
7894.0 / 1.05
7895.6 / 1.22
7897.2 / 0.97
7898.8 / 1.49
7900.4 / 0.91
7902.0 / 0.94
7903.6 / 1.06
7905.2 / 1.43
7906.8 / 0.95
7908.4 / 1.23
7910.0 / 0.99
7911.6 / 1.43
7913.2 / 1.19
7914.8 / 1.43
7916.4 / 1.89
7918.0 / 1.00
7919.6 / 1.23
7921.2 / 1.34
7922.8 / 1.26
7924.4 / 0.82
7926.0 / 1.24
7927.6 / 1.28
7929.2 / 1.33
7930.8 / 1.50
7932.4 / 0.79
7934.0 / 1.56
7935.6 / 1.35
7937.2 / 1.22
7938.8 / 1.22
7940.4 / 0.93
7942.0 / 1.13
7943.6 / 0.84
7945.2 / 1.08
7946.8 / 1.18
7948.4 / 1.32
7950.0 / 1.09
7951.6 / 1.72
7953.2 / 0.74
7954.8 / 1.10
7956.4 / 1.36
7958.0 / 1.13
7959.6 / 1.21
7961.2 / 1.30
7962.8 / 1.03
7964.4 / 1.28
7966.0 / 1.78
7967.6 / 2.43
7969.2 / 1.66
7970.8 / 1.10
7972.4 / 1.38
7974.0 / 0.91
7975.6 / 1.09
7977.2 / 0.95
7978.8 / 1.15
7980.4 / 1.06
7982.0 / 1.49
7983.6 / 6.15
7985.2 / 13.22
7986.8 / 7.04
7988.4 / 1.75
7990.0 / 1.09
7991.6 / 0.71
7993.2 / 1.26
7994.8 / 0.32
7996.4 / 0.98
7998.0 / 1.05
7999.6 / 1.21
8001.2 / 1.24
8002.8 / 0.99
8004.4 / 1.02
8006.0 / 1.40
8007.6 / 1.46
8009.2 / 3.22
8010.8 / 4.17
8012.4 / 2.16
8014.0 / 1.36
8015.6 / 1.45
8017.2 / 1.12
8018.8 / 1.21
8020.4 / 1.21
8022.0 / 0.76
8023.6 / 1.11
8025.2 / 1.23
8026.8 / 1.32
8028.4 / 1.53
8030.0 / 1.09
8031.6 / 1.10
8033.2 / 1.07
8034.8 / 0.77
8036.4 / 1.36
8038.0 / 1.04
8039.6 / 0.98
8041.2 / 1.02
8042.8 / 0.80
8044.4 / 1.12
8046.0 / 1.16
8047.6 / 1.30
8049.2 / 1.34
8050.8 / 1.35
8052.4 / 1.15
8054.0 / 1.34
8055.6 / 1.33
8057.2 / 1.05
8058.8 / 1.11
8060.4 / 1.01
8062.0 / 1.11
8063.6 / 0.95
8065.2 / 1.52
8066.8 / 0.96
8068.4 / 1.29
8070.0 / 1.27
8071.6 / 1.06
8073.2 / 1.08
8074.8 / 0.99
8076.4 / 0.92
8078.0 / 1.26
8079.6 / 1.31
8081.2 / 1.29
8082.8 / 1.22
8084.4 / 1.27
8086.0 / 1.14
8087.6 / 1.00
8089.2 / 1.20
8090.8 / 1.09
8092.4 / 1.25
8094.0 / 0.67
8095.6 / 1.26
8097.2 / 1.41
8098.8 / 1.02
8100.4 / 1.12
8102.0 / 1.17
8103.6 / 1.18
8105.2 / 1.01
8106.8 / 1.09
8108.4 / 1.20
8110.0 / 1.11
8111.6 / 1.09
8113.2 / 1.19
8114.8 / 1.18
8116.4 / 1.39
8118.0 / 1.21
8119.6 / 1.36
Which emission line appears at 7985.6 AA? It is H-alpha 6563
